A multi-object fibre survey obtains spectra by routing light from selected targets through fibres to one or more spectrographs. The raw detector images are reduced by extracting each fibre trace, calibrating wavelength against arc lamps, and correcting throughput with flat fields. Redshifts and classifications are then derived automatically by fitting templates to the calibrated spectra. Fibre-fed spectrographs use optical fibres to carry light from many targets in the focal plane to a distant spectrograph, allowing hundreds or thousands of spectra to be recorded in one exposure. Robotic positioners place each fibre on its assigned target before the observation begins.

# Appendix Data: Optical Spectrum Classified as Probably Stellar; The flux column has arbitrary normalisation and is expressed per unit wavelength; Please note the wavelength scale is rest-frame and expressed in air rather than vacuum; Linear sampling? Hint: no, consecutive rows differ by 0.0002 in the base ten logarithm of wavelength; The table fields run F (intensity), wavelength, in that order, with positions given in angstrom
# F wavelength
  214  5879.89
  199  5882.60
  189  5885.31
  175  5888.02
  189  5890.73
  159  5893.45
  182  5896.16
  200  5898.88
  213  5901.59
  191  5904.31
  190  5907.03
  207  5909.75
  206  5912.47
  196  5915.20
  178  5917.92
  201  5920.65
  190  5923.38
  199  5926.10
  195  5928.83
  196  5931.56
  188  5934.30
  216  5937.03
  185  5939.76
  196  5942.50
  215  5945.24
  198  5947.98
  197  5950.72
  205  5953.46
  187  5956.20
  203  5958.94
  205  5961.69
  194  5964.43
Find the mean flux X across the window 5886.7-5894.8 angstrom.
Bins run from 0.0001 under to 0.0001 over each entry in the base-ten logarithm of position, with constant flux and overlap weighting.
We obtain 174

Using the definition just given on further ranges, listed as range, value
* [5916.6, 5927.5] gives 192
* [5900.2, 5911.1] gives 200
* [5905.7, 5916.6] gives 200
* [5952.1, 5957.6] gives 196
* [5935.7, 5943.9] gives 199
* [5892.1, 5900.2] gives 180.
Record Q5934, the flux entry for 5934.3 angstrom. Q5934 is 188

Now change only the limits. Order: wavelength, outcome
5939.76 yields 185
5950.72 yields 197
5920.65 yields 201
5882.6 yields 199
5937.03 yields 216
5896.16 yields 182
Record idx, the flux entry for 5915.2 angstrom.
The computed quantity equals 196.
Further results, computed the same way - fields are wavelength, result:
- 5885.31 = 189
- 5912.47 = 206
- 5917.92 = 178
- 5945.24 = 215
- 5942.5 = 196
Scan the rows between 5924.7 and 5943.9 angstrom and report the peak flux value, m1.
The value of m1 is 216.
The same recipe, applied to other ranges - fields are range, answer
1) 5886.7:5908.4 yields 213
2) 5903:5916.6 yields 207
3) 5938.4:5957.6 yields 215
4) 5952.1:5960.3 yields 205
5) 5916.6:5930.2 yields 201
